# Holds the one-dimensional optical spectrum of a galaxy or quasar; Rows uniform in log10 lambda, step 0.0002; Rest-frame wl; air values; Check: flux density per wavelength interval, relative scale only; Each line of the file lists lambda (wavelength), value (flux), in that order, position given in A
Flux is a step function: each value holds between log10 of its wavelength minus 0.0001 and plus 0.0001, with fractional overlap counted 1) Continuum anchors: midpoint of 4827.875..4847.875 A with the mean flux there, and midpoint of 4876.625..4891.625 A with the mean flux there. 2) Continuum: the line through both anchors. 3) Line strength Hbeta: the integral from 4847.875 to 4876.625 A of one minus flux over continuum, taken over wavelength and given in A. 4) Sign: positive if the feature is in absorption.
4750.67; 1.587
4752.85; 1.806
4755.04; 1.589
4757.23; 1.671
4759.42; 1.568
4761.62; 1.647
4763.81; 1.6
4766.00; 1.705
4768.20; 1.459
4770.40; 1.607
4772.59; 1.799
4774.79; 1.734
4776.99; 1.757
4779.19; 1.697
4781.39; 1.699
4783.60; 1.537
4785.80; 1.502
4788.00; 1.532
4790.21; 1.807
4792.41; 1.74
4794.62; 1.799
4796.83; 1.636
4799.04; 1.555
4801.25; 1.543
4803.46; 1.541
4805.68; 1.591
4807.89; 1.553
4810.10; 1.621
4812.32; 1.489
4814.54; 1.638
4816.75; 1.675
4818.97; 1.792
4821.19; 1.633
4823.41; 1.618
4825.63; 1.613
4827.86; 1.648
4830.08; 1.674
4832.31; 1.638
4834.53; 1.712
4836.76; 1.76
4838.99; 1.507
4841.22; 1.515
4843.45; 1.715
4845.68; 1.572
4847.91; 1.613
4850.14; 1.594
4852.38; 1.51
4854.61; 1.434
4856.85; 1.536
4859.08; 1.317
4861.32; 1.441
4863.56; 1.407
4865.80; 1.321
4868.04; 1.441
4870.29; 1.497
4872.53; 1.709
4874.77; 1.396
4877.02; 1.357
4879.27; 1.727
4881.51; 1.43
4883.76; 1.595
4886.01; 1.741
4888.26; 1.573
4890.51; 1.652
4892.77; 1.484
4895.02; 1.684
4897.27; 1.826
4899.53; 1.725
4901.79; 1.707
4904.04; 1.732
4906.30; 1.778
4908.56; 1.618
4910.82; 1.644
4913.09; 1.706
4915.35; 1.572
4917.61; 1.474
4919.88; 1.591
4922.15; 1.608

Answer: 2.6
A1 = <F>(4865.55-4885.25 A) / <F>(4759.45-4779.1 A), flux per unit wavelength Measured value 0.9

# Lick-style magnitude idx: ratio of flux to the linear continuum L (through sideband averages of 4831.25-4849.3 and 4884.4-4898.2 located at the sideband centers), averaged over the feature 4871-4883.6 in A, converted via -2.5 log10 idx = 0.082 mag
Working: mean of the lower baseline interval 1.63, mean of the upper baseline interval 1.66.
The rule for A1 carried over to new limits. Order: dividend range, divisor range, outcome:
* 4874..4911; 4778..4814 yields 1.01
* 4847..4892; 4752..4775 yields 0.92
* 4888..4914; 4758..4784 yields 1.02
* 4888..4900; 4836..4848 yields 1.03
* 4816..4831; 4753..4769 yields 1.03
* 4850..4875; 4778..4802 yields 0.89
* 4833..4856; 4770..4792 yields 0.95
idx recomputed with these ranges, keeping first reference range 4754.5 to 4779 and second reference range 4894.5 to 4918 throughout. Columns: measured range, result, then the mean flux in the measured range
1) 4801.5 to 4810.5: 0.061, 1.57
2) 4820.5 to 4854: 0.033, 1.62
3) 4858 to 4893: 0.117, 1.51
